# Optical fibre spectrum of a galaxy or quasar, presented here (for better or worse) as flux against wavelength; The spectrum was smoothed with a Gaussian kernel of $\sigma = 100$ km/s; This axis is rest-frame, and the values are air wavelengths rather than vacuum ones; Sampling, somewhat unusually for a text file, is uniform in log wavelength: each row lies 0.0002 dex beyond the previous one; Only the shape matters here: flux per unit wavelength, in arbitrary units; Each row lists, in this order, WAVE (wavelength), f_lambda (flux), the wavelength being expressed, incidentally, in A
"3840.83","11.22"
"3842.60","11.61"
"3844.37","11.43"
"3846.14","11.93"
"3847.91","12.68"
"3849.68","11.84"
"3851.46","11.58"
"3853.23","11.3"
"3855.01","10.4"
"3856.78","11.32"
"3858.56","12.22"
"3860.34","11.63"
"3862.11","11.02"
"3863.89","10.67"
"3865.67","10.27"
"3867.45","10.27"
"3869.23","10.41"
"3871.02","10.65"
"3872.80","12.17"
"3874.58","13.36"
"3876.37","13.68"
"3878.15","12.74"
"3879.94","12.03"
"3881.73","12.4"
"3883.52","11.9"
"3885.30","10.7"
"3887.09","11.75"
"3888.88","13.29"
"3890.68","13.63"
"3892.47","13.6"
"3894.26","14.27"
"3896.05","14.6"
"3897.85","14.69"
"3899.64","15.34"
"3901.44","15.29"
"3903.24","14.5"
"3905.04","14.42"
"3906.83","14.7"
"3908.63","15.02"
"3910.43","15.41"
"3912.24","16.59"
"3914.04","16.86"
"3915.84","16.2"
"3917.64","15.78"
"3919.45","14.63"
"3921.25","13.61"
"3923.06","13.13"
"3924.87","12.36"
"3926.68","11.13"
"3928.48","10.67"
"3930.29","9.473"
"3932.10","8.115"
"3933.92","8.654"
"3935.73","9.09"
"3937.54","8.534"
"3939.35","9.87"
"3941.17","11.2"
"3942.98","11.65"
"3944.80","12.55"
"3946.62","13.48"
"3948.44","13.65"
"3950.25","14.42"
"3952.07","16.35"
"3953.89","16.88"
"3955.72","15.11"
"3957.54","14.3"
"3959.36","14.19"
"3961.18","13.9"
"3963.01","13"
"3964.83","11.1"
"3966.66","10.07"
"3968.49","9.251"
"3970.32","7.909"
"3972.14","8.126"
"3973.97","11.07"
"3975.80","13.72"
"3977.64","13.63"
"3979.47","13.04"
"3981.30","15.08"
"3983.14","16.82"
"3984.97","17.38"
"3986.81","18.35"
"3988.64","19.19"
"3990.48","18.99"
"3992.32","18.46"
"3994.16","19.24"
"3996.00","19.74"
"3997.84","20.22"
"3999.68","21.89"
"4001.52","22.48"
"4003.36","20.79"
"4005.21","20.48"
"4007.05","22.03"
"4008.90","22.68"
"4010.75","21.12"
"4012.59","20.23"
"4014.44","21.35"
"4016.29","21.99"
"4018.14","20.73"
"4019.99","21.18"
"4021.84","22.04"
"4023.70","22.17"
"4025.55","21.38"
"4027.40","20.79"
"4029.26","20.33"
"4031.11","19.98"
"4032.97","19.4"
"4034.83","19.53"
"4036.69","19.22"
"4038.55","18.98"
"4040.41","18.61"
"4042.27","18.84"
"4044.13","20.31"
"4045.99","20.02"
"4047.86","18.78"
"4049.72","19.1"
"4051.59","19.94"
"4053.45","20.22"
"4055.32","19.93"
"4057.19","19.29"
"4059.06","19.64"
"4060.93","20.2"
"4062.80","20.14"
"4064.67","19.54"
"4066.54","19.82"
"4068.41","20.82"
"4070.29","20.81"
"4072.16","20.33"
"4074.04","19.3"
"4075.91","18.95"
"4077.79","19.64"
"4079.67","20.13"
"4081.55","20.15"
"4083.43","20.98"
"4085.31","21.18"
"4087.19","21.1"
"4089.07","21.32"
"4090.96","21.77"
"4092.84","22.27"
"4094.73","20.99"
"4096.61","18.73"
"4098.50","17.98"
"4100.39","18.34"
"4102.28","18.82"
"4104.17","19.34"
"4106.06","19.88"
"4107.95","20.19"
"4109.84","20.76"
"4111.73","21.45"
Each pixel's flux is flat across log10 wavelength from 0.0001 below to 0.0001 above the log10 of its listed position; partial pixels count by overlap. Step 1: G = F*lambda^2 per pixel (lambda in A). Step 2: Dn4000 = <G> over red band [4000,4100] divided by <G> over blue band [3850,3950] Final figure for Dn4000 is 1.8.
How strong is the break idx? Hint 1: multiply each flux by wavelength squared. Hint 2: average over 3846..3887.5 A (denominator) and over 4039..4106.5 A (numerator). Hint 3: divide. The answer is 1.9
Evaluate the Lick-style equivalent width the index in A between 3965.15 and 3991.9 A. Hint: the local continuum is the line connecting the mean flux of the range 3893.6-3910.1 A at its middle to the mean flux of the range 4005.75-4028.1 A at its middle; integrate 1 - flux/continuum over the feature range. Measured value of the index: 7.7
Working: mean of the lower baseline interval 14.8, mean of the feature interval 13.8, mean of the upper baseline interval 21.5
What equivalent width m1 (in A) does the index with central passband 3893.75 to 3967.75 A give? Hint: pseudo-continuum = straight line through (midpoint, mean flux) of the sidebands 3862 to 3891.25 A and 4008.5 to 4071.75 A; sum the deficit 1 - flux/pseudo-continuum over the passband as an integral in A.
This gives 6.08 A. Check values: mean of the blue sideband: 11.8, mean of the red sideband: 20.2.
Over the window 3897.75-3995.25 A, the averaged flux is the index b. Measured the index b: 13.6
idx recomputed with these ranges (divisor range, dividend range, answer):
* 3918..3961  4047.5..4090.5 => 1.73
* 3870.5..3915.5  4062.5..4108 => 1.60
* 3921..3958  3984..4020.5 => 1.75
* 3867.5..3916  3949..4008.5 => 1.22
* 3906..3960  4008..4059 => 1.63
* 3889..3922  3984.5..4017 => 1.43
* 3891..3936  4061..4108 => 1.61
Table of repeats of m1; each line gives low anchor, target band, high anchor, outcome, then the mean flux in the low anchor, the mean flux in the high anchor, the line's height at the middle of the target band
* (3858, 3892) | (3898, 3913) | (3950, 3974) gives -3.8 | 11.9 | 12.5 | 12.1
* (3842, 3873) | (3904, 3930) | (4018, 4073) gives -0.4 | 11.3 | 20.1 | 14.1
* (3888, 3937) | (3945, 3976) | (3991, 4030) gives 7.9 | 13.5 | 21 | 17.2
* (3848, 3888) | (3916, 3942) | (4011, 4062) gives 5.9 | 11.6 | 20.2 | 14.7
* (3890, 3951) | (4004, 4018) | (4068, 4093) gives -3.2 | 13.1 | 20.6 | 17.3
